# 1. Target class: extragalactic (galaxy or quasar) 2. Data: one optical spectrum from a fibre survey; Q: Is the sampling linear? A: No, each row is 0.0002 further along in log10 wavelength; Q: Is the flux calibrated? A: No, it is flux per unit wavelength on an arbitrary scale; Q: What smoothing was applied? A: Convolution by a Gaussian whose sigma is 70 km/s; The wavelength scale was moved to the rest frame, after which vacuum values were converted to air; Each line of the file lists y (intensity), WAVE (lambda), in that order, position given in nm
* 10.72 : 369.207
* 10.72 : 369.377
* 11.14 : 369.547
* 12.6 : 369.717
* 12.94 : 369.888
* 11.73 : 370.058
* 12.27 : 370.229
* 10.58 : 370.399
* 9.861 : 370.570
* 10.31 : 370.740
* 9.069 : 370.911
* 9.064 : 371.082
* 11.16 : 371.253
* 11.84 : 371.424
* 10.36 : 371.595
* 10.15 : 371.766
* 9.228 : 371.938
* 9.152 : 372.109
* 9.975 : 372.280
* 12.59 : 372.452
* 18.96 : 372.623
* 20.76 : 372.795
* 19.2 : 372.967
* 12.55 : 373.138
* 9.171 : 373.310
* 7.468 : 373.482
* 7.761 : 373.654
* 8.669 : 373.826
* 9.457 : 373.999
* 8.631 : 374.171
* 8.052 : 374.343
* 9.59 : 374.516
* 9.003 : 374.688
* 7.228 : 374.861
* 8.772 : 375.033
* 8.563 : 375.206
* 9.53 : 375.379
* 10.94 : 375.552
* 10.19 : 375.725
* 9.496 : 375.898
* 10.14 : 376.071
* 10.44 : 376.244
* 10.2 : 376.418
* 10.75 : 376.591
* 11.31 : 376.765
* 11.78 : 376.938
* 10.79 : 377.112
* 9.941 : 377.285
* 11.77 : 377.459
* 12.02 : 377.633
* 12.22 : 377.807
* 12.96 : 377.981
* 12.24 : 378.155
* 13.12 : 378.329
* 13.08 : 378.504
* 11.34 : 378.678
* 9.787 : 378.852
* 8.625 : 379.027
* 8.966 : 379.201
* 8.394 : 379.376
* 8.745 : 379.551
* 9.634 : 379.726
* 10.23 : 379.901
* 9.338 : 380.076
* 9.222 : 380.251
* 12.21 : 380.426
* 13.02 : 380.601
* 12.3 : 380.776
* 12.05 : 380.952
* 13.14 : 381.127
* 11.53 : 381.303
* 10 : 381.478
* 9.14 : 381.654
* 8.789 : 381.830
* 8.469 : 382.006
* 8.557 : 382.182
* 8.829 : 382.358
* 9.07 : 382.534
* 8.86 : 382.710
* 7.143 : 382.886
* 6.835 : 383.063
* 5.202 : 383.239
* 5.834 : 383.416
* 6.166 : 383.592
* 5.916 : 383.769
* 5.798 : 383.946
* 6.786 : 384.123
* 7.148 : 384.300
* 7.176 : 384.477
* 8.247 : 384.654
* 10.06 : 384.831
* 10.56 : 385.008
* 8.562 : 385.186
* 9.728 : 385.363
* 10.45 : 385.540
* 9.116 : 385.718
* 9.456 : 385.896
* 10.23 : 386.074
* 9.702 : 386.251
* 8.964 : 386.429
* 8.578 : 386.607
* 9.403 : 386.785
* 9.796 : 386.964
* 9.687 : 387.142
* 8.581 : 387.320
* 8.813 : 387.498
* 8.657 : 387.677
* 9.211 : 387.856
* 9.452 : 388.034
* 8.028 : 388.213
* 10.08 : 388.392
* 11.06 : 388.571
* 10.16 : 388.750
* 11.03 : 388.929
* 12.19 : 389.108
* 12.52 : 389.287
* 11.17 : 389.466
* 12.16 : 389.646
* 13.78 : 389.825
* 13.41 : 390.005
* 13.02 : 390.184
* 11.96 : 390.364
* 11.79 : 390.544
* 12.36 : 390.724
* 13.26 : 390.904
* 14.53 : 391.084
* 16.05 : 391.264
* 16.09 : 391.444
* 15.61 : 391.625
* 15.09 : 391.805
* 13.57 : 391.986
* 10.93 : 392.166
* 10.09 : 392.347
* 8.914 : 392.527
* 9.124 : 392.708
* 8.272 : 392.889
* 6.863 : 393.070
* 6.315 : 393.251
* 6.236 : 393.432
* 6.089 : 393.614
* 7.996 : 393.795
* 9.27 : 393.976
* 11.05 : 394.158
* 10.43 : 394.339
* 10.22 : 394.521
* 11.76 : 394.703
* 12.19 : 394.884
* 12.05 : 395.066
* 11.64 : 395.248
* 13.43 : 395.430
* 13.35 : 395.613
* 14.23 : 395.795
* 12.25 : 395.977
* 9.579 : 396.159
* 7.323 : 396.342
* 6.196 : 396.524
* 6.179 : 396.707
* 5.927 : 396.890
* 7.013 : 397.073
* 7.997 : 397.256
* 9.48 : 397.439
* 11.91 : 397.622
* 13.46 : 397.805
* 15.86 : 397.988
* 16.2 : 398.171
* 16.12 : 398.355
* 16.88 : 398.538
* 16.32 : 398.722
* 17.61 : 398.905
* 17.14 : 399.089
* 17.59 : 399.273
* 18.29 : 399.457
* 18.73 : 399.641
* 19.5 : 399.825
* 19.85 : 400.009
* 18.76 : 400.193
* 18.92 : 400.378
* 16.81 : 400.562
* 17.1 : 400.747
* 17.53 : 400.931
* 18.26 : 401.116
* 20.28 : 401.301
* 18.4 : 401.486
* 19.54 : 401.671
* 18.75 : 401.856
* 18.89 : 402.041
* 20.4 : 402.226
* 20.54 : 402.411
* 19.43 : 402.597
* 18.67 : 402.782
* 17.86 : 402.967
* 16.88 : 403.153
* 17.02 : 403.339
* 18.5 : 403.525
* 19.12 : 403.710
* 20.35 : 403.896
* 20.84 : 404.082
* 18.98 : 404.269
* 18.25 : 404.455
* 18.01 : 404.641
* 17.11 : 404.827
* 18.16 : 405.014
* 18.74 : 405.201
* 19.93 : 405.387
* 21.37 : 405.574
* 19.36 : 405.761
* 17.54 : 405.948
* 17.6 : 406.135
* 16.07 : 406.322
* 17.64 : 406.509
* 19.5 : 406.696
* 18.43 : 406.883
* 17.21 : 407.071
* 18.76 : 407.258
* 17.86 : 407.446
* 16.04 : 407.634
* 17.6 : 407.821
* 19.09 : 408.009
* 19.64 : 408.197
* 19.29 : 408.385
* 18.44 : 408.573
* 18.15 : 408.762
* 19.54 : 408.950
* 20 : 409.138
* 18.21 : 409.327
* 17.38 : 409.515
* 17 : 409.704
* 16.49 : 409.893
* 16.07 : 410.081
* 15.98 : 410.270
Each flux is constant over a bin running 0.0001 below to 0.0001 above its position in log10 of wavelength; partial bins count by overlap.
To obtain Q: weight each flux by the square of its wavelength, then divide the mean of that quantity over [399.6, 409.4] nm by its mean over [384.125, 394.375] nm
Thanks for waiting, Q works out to 1.9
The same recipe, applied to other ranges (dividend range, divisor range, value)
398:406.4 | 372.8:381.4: 1.97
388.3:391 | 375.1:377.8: 1.22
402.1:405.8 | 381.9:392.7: 2.04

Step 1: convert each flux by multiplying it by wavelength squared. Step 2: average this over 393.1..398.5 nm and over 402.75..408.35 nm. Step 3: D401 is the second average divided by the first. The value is 1.9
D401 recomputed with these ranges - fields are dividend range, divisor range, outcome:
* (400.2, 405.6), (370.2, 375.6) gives 2.07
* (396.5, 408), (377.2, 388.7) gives 1.99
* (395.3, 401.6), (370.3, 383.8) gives 1.59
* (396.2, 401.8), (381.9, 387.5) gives 1.94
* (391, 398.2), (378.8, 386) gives 1.27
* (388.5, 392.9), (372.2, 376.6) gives 1.26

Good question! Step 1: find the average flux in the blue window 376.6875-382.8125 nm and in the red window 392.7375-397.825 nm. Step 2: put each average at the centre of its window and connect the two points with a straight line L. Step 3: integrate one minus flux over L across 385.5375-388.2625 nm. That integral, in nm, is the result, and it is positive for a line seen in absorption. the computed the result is 0.24 nm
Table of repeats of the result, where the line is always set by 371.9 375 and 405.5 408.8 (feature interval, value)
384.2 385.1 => 0.321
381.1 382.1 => 0.215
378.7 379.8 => 0.276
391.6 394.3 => 0.998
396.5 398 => 0.652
